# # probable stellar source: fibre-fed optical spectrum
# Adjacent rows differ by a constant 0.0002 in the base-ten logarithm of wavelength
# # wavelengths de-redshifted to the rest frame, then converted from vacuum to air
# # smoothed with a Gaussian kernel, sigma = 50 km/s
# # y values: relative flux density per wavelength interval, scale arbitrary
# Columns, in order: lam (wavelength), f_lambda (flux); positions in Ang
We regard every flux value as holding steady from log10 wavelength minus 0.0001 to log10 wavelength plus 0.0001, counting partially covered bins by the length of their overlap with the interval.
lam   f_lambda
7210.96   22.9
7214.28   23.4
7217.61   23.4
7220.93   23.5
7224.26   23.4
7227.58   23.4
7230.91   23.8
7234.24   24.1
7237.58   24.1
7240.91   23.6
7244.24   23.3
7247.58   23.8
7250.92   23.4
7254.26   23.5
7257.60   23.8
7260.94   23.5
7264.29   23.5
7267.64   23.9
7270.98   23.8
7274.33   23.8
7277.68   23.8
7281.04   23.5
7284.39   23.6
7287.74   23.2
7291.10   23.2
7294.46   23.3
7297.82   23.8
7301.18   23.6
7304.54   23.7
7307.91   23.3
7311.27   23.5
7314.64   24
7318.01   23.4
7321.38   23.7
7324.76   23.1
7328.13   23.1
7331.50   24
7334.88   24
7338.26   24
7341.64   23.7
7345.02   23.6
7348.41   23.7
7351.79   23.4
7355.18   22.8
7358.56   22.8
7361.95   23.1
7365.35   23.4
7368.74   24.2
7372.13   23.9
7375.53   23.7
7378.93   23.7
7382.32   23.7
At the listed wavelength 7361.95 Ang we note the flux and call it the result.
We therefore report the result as 23.1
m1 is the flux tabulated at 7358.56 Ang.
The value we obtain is 22.8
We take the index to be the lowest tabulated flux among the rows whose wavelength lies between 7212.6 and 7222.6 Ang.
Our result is 23.4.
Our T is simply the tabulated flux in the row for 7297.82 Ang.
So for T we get 23.8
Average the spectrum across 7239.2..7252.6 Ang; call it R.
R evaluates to 23.5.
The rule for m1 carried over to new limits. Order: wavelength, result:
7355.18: 22.8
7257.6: 23.8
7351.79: 23.4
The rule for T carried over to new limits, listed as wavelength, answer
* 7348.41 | 23.7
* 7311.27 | 23.5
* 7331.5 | 24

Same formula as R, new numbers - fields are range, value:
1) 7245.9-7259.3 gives 23.6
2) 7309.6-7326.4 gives 23.5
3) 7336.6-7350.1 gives 23.7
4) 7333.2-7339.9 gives 24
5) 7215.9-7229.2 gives 23.4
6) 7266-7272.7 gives 23.9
